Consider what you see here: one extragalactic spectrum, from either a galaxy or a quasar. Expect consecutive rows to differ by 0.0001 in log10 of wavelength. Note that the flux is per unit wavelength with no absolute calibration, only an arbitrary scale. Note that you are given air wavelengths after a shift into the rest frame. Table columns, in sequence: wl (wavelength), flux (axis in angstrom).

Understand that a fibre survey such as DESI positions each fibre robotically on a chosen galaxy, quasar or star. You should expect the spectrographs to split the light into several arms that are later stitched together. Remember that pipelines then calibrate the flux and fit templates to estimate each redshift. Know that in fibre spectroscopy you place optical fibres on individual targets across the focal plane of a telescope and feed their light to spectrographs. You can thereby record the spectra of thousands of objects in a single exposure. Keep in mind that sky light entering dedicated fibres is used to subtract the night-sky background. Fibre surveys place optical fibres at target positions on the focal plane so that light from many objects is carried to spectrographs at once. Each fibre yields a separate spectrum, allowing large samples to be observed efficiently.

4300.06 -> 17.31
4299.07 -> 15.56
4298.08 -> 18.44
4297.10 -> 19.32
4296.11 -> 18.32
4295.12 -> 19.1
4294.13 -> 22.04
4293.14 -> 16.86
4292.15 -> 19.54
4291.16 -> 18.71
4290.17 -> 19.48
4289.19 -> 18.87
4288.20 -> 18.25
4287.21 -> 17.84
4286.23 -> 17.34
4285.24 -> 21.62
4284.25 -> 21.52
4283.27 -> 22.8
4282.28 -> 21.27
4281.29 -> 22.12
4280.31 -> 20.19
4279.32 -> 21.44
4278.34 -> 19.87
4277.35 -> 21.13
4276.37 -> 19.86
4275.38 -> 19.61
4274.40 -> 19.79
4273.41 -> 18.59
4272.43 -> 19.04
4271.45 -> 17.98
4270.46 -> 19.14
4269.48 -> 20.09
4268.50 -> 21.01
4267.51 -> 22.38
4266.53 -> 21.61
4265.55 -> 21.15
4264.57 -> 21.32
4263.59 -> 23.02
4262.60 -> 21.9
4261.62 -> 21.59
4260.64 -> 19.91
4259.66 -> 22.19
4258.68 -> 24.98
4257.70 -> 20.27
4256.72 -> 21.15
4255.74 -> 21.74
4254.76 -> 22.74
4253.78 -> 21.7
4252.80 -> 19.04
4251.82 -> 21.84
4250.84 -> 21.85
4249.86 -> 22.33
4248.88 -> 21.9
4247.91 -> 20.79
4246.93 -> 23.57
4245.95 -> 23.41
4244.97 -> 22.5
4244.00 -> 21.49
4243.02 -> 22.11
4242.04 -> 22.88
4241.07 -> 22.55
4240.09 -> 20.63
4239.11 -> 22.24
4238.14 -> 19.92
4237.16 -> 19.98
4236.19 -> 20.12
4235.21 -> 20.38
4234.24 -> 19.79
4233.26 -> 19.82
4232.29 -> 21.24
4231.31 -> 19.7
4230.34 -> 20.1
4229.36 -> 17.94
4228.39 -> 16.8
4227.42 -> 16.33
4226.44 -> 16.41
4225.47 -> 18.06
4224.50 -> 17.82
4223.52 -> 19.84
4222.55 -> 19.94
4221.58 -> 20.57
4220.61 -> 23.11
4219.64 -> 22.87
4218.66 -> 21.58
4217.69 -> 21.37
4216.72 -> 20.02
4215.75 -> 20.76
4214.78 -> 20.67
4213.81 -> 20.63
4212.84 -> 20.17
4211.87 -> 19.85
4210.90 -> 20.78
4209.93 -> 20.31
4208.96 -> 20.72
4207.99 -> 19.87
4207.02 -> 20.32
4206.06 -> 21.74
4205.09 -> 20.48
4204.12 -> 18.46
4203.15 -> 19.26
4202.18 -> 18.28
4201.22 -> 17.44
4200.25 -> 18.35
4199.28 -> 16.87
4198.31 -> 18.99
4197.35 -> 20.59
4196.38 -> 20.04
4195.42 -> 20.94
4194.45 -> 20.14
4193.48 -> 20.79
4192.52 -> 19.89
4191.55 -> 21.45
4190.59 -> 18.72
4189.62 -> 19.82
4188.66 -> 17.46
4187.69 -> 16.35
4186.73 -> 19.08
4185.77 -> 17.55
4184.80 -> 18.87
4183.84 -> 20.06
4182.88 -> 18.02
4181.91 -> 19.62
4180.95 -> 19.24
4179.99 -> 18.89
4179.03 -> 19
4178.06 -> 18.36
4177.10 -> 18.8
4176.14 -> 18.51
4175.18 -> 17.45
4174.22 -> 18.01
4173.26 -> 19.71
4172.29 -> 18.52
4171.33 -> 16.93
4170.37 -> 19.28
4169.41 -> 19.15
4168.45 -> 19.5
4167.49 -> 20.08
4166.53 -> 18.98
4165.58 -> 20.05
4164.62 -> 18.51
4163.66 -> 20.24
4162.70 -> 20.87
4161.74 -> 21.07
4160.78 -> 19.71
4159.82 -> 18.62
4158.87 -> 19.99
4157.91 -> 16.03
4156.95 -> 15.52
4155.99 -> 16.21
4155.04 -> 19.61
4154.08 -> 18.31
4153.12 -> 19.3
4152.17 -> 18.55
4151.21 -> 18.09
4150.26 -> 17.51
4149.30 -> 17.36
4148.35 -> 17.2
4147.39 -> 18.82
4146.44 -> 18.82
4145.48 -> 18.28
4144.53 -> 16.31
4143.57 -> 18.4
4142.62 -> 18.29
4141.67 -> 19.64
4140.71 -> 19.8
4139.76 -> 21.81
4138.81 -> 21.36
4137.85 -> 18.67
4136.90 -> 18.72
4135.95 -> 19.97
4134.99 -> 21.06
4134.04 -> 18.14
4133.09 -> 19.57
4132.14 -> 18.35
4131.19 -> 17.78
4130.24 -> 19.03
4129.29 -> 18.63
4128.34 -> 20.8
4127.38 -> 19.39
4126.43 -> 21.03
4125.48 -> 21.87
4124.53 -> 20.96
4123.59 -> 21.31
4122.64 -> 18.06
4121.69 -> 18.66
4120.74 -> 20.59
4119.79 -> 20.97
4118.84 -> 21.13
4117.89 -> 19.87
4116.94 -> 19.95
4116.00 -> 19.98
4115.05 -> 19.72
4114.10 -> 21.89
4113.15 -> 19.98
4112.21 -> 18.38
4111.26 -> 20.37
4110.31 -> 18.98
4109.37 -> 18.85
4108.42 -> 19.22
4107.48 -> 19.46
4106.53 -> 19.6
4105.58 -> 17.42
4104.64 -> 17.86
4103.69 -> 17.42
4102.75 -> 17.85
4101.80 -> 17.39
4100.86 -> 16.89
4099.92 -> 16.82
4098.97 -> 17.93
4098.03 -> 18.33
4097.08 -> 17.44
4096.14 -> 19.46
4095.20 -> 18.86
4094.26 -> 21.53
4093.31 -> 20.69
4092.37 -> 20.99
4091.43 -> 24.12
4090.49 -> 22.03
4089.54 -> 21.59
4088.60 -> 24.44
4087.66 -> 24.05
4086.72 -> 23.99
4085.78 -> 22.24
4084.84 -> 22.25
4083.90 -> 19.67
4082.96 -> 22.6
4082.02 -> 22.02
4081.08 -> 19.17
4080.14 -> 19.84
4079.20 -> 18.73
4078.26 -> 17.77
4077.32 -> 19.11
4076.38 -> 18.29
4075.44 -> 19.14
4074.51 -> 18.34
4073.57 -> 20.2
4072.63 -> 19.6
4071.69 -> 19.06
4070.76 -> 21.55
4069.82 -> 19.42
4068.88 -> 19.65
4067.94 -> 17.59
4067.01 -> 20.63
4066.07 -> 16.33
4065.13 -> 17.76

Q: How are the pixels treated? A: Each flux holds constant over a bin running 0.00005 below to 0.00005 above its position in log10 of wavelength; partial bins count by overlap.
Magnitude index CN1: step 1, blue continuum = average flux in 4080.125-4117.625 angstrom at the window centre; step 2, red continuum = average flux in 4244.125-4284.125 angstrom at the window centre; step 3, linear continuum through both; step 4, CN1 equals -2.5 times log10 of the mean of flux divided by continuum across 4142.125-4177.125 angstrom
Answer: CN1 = 0.107 mag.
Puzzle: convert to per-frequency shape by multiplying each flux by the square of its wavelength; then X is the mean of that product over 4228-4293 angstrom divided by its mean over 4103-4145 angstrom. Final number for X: 1.1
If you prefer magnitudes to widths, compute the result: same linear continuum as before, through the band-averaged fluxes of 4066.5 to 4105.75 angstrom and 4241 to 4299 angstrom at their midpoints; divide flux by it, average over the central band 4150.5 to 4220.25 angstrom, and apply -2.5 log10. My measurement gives 0.06 mag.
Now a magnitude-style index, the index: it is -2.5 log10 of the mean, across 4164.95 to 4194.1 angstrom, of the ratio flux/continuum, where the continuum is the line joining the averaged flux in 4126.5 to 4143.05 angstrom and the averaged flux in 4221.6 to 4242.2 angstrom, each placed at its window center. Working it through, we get 0.035 mag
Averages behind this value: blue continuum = 19.5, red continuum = 19.6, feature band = 18.9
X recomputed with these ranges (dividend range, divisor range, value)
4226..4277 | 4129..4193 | 1.15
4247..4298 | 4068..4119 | 1.13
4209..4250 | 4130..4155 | 1.14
